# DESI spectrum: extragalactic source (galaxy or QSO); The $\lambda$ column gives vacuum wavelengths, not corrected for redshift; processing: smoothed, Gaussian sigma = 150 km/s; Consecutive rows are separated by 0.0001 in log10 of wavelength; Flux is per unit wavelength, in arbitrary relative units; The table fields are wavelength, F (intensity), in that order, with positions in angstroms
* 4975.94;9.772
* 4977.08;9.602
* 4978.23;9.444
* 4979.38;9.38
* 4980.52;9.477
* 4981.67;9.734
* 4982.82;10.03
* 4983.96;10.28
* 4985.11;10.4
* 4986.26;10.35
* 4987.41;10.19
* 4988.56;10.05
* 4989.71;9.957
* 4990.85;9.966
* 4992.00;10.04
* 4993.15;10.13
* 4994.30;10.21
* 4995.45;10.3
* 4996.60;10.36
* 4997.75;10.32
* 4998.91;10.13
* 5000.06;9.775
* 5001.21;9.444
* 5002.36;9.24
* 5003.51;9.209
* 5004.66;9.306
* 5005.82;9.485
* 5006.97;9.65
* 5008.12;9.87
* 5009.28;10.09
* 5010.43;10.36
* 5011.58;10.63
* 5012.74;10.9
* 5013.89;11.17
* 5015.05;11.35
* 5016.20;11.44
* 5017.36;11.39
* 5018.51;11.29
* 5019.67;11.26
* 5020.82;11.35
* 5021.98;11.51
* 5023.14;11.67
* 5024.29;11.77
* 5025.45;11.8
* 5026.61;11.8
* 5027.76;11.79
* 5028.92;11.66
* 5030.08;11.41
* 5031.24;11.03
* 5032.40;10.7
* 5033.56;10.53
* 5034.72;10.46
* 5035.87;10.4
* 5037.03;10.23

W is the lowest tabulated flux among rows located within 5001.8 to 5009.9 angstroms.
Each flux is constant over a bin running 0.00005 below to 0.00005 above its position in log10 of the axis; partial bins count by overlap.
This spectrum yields 9.209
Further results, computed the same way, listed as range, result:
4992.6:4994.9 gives 10.13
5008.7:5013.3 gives 10.09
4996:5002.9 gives 9.24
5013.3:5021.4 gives 11.17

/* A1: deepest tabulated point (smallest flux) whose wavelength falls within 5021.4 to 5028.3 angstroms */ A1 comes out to 11.51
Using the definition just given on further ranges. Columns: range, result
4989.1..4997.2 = 9.957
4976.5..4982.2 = 9.38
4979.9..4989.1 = 9.477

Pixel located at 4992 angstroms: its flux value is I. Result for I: 10.04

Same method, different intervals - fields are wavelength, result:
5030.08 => 11.41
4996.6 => 10.36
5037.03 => 10.23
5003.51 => 9.209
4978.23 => 9.444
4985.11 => 10.4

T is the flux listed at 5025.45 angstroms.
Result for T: 11.8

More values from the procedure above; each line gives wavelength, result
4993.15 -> 10.13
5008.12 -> 9.87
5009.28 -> 10.09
